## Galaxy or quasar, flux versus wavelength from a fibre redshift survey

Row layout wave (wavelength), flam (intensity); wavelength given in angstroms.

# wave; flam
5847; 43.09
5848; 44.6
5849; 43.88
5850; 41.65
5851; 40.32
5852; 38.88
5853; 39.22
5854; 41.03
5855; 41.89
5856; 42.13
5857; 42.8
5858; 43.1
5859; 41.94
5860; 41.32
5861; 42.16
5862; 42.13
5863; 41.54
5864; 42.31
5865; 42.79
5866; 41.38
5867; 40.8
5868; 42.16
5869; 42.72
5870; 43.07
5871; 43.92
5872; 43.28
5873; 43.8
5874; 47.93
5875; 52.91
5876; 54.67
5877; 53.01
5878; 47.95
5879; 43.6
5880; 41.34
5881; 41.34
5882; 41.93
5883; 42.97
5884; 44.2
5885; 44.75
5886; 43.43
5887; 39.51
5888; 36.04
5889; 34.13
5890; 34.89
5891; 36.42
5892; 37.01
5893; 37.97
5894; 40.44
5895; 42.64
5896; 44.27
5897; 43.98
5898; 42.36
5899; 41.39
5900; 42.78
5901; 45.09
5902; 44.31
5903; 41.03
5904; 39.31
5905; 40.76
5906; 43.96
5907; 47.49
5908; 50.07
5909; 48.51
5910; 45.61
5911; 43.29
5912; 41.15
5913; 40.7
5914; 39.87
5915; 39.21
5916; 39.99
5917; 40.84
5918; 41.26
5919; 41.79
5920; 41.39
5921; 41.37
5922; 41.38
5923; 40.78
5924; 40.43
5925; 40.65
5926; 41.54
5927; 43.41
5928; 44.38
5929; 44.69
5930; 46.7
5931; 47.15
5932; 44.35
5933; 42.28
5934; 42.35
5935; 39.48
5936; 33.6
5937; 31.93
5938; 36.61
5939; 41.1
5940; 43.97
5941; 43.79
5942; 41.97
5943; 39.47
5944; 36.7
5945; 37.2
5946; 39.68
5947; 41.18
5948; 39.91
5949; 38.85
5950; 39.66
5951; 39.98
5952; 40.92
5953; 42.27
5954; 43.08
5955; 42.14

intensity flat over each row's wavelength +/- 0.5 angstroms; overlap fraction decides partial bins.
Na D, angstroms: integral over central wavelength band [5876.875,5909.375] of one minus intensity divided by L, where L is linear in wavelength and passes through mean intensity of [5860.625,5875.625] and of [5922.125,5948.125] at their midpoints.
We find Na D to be 0.3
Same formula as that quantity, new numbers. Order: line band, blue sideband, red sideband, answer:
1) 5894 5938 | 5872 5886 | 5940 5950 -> 0.4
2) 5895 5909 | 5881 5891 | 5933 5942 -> -1.4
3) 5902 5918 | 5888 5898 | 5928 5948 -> -1.2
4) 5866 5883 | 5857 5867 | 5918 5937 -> -1.3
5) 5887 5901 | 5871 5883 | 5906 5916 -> 1.6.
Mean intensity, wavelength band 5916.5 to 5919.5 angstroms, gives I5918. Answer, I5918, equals 41.3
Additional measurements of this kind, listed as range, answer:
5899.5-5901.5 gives 43.9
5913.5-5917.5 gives 40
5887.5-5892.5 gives 35.7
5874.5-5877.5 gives 53.5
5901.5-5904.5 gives 41.6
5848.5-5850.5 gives 42.8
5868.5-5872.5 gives 43.2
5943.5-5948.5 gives 38.9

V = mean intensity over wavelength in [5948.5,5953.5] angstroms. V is 40.3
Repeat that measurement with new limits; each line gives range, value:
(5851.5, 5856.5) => 40.6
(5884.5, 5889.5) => 39.6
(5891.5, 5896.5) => 40.5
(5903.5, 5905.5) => 40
